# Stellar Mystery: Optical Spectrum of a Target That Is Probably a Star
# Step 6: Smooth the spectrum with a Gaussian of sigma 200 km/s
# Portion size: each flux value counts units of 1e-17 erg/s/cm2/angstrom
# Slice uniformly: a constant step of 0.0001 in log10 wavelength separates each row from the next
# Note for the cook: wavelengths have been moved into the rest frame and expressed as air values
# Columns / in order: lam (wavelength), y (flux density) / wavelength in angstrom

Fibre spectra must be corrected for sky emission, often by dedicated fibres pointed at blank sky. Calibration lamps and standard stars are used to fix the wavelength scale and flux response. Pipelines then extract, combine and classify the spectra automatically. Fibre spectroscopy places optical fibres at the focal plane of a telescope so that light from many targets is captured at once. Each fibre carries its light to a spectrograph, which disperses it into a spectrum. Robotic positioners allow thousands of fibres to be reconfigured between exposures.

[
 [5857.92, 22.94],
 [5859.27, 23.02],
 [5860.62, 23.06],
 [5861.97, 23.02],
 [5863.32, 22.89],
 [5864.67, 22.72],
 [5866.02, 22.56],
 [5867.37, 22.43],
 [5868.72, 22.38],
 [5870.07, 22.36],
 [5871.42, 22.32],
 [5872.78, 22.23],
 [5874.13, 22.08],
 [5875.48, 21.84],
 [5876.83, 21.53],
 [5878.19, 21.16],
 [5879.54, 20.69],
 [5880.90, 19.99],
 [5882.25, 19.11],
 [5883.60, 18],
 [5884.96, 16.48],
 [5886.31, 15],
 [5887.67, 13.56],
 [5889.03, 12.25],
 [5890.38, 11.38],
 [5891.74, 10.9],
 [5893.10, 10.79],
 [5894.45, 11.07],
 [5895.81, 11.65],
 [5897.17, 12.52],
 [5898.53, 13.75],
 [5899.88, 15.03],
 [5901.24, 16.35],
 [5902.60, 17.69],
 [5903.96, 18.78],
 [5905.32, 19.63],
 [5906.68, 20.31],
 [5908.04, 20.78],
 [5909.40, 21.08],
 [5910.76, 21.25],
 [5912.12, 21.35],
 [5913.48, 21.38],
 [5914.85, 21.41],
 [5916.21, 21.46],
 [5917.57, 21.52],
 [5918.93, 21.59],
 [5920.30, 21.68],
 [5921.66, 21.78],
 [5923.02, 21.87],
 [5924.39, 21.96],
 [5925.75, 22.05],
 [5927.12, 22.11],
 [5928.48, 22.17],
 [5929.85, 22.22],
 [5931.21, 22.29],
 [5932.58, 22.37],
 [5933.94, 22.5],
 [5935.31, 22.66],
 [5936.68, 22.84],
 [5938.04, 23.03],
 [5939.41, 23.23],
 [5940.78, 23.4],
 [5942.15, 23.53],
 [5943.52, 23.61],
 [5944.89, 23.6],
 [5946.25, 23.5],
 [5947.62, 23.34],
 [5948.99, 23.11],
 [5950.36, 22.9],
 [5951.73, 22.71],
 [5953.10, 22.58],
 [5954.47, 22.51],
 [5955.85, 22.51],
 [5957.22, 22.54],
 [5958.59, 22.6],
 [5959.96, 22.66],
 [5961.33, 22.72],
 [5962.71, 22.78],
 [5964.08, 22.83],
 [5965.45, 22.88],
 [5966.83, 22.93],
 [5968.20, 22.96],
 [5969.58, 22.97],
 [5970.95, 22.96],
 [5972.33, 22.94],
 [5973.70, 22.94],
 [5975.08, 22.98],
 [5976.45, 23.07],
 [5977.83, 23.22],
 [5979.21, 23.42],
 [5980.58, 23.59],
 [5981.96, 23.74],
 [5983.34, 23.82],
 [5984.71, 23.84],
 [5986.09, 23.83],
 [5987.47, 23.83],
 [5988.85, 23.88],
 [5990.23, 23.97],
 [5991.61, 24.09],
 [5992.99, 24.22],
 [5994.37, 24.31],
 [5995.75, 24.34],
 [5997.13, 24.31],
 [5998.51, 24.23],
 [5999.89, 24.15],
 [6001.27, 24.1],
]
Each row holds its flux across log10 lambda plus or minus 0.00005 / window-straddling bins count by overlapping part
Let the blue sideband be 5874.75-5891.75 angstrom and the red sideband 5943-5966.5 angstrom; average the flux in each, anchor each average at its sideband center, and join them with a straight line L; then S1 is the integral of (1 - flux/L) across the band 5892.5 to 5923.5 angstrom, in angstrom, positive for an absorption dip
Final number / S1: 1.4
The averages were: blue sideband 17.3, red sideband 22.9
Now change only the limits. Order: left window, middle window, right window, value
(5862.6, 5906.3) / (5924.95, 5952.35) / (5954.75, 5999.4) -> -2.3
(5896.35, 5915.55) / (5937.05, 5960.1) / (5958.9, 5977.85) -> -1.6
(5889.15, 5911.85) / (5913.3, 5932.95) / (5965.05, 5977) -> -4.1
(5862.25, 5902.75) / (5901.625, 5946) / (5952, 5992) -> -3.2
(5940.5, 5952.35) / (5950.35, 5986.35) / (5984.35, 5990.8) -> 0.9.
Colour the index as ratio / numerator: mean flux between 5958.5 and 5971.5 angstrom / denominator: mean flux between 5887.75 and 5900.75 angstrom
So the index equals 1.86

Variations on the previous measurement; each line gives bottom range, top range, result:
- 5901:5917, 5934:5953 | 1.14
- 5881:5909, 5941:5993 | 1.51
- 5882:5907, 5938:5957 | 1.56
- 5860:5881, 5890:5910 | 0.70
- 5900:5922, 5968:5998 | 1.16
